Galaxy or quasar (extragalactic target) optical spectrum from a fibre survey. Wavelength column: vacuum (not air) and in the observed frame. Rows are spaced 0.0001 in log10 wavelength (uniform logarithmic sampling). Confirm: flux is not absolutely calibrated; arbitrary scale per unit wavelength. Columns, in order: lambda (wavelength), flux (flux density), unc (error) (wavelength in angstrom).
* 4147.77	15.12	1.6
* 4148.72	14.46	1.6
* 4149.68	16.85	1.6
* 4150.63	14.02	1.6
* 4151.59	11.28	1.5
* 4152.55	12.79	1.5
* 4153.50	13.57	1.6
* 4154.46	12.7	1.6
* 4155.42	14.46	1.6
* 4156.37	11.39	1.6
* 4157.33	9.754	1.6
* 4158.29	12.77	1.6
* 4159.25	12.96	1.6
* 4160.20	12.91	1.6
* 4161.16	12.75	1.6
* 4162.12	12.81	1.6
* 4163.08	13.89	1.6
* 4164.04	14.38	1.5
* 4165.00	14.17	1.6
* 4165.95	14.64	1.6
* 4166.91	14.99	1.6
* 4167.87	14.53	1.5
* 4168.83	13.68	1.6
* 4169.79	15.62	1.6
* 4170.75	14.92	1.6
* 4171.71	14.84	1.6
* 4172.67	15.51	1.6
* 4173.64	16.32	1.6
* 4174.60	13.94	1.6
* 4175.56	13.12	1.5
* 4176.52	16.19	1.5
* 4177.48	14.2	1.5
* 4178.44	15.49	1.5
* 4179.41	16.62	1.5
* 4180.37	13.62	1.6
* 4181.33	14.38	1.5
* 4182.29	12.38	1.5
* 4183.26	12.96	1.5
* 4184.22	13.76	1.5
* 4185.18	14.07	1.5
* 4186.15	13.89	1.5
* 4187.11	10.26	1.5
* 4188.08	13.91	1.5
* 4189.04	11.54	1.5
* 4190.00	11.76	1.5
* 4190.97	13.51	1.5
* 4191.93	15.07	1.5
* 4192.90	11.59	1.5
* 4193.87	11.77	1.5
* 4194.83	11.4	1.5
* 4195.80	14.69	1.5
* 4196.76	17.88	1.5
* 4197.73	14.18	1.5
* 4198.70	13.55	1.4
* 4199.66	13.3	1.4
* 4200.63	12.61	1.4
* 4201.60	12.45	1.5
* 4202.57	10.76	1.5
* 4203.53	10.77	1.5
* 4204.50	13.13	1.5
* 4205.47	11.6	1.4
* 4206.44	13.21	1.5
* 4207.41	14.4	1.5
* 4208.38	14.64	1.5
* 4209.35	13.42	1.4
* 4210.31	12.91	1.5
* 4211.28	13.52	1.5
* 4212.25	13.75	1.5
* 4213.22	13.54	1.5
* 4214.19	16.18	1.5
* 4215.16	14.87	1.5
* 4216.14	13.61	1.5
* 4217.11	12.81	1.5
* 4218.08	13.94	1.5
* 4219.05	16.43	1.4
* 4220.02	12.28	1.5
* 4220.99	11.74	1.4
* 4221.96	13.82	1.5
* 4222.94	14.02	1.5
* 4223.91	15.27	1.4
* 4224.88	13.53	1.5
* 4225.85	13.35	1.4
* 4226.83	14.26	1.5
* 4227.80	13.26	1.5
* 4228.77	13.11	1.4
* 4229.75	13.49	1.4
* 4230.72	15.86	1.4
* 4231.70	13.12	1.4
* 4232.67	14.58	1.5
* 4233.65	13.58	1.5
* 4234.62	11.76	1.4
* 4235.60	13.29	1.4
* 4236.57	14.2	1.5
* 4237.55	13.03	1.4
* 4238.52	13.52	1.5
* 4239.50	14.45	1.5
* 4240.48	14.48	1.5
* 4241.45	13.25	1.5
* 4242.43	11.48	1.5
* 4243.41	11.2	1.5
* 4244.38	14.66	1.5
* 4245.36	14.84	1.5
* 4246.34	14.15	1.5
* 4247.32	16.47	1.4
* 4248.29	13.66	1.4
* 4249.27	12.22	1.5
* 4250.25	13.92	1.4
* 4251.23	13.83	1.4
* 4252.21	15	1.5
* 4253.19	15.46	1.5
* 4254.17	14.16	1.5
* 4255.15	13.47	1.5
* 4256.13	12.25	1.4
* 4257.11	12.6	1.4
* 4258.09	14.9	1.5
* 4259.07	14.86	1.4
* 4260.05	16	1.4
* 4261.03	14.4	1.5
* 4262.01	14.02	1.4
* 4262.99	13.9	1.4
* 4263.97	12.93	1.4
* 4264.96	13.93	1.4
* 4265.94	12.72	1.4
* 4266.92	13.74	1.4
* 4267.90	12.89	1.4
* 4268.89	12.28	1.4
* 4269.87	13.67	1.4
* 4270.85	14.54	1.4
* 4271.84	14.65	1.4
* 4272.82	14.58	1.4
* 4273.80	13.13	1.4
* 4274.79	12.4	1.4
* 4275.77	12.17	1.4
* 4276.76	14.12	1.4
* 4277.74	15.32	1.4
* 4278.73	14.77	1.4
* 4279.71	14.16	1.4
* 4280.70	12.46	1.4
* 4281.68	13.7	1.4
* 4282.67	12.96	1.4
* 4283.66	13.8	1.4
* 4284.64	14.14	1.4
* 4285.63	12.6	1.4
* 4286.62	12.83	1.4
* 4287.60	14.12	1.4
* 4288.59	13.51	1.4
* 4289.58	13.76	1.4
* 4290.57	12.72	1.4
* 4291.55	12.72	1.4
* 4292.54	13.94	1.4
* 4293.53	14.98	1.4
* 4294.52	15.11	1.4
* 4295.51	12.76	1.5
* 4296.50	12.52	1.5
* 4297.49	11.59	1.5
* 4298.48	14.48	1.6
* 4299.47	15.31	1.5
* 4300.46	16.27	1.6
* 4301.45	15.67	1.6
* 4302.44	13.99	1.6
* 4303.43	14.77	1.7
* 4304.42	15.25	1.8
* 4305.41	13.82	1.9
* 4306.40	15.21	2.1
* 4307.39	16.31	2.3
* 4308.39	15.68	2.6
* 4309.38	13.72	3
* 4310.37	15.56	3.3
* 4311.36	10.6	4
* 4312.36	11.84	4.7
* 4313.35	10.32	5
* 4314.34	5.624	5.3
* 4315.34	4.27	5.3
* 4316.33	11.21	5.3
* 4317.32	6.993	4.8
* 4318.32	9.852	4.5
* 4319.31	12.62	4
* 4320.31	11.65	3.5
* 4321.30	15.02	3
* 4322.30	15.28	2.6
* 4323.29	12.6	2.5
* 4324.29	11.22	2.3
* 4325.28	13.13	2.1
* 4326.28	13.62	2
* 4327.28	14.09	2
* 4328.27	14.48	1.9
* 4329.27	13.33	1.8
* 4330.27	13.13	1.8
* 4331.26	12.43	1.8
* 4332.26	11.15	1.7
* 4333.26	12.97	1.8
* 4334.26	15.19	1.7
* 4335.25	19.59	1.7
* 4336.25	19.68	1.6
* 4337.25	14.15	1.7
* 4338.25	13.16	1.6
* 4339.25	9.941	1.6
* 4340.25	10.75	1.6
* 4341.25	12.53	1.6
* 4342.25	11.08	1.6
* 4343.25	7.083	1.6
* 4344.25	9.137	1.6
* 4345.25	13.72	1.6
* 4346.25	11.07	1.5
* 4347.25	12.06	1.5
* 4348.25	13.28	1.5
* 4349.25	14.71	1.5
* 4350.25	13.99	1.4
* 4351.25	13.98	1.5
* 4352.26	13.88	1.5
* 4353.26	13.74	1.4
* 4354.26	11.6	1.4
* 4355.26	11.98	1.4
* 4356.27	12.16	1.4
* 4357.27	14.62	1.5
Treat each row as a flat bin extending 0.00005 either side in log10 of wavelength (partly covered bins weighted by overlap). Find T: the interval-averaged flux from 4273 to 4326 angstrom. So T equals 13.1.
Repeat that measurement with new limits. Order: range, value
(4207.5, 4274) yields 13.8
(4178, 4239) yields 13.5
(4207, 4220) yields 14.1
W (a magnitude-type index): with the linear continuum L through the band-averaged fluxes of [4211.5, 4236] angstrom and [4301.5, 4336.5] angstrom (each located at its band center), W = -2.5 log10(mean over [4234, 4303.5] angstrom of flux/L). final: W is -0.027 mag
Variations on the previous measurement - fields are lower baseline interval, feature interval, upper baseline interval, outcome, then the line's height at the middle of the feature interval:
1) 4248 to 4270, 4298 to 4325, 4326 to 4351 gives 0.044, 13.3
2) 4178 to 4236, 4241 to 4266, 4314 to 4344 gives -0.068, 13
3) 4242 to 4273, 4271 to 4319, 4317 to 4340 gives 0.031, 13.6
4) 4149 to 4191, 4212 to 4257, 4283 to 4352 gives -0.029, 13.4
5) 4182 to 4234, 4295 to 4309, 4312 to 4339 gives -0.146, 12.7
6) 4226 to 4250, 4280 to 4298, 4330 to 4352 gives -0.003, 13.3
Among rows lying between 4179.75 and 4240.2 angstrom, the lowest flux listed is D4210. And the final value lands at 10.26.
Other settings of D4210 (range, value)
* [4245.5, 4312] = 10.6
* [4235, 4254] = 11.2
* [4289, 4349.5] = 4.27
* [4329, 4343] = 9.941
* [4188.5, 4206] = 10.76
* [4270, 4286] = 12.17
